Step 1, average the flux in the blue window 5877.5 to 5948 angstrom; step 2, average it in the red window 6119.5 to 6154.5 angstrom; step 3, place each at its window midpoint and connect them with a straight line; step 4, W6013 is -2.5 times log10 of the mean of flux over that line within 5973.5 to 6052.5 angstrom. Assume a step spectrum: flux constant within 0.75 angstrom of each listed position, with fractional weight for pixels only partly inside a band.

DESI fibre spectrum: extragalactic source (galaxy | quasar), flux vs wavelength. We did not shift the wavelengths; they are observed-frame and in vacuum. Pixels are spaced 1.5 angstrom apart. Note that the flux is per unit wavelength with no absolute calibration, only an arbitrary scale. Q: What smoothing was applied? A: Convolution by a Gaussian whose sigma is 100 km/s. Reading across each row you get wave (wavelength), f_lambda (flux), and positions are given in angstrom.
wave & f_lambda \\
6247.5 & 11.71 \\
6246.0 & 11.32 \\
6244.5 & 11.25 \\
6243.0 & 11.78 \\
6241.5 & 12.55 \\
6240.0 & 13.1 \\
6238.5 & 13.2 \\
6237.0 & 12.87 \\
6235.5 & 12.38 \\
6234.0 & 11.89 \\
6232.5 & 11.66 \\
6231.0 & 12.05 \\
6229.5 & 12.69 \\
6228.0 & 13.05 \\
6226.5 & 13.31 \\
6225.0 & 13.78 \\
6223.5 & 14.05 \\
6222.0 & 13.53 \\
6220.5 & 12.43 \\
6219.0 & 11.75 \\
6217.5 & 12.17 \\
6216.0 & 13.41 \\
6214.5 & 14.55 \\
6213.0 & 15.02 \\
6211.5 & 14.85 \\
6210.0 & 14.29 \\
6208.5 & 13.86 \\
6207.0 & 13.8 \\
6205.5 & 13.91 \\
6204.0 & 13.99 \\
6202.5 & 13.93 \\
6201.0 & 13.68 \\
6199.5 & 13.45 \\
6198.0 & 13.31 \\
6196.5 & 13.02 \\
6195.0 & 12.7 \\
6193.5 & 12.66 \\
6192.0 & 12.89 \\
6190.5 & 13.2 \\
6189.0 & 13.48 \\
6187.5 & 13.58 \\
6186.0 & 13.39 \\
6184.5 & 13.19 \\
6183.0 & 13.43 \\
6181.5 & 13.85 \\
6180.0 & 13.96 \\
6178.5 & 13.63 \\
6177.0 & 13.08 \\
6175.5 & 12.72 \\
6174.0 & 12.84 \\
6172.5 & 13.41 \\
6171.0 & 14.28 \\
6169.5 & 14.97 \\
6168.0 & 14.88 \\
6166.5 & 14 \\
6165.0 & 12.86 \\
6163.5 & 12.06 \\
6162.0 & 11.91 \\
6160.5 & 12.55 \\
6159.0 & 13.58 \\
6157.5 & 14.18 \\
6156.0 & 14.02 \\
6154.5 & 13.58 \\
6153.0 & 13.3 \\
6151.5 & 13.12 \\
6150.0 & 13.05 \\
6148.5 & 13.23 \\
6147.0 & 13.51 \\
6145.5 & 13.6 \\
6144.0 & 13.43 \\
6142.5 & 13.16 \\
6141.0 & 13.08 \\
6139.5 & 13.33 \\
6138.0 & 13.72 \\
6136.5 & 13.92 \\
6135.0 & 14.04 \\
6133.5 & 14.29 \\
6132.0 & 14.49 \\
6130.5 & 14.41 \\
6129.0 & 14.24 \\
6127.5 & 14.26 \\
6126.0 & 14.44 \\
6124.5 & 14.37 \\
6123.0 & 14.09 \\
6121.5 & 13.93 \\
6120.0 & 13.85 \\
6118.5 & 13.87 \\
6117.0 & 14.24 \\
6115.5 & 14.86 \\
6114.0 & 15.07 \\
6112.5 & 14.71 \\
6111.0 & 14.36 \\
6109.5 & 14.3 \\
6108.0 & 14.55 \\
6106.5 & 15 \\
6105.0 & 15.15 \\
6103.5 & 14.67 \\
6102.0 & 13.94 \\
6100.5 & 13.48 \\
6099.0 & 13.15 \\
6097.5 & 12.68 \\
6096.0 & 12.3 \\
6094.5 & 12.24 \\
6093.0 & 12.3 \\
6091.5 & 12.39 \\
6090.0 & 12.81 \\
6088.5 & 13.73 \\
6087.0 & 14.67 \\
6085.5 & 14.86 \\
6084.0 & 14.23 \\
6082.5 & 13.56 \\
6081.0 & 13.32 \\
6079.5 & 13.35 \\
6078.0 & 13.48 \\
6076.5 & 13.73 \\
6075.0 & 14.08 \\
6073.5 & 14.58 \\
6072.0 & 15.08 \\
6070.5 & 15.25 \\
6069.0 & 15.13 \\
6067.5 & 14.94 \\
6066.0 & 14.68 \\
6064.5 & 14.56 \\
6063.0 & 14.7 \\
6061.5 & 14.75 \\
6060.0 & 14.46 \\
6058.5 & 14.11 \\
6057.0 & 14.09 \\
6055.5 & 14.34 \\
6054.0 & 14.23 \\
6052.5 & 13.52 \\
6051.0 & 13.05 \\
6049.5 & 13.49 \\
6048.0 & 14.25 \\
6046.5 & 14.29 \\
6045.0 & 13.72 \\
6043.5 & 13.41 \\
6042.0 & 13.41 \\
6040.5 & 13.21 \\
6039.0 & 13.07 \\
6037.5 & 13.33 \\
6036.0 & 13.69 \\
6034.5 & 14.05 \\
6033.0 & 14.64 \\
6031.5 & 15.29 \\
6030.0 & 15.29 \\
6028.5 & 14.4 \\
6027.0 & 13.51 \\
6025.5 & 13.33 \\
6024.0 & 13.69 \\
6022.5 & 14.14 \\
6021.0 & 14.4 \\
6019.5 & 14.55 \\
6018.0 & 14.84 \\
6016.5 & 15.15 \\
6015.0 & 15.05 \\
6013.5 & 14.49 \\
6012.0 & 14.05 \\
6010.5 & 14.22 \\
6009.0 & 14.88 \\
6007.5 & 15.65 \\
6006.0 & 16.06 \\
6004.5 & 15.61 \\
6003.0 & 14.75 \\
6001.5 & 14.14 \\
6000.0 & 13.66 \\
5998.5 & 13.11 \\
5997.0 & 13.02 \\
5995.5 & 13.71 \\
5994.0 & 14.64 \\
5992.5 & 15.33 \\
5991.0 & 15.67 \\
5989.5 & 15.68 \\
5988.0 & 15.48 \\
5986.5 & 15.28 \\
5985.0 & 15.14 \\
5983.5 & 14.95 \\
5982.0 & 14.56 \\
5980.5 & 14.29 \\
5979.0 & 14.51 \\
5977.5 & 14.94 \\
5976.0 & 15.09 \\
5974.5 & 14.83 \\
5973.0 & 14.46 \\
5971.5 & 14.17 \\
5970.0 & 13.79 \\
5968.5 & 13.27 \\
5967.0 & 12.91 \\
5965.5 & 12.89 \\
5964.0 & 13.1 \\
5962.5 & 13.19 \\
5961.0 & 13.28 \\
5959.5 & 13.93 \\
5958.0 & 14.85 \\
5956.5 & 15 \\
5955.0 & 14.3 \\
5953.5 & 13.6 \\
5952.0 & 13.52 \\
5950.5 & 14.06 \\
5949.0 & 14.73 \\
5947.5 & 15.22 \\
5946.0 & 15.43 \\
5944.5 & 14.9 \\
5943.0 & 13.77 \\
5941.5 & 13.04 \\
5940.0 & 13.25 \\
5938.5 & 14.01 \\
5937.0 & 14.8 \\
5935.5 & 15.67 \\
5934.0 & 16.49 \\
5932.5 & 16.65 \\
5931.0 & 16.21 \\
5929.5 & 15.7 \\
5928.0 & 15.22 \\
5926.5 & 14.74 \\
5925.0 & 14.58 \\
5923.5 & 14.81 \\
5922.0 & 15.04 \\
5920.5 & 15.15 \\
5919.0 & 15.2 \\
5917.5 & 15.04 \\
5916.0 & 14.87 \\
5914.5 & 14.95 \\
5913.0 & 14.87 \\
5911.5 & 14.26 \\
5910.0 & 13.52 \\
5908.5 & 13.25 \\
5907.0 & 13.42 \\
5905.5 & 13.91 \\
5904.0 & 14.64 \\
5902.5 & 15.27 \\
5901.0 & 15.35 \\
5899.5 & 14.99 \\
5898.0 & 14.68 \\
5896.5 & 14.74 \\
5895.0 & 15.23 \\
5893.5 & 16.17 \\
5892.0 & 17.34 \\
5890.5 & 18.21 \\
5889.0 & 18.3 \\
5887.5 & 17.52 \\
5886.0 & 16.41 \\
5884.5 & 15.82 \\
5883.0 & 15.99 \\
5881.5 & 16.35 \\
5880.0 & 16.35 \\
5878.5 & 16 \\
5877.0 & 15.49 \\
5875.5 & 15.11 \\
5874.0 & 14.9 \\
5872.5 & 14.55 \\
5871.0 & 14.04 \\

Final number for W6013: 0.02 mag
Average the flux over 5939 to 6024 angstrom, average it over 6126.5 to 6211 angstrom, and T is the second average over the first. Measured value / 0.94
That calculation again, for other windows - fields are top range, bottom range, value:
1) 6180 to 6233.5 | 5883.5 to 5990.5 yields 0.90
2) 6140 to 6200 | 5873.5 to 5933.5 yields 0.87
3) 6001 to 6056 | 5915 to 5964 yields 0.97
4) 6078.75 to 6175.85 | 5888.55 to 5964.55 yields 0.93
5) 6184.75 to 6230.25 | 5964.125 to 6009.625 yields 0.93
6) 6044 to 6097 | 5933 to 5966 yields 0.98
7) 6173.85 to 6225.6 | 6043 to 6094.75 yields 0.96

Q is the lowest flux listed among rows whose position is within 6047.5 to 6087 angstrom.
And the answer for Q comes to 13.05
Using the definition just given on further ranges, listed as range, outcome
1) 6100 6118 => 13.48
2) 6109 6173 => 11.91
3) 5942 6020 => 12.89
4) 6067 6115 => 12.24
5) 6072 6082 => 13.32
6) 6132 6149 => 13.08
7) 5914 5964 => 13.04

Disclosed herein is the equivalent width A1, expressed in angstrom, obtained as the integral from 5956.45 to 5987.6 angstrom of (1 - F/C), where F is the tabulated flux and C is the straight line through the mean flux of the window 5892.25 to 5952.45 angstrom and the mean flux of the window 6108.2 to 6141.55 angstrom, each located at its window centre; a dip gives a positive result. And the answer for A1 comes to 1.0 angstrom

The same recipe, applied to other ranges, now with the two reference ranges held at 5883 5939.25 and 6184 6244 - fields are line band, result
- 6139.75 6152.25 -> 0.4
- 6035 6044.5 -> 0.7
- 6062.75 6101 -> 0.9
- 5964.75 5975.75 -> 0.8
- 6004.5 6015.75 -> -0.2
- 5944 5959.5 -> 0.5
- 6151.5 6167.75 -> 0.4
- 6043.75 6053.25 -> 0.4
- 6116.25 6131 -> -0.3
